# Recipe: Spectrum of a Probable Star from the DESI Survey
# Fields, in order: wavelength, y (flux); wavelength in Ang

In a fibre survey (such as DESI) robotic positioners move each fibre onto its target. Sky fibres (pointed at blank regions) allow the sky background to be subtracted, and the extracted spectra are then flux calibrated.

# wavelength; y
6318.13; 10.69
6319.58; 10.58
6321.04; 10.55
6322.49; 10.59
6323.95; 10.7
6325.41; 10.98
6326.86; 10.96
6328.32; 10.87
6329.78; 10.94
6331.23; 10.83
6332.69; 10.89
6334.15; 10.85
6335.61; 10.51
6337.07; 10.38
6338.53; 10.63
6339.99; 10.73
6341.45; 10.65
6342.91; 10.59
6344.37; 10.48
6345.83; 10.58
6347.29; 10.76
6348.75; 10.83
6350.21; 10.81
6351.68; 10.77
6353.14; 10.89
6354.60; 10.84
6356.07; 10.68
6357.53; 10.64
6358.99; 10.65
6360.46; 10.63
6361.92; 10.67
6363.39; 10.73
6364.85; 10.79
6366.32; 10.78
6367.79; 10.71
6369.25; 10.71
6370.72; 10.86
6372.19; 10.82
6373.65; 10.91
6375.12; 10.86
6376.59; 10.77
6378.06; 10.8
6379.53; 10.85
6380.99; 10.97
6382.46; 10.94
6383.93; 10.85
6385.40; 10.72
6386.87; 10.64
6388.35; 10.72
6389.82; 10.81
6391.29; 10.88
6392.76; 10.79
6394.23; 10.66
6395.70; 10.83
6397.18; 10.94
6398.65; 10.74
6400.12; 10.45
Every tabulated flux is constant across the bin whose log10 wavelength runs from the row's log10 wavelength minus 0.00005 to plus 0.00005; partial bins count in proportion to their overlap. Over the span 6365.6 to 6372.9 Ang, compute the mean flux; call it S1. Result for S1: 10.8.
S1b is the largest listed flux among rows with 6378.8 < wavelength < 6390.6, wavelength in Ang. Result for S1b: 10.97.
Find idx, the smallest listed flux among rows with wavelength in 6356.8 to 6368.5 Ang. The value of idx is 10.63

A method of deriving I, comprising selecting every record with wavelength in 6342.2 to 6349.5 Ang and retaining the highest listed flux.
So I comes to 10.83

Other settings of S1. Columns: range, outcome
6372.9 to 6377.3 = 10.9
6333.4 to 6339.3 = 10.6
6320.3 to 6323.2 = 10.6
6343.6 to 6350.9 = 10.7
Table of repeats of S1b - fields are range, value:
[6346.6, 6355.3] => 10.89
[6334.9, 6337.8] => 10.51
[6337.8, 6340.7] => 10.73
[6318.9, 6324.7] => 10.7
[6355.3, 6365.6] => 10.79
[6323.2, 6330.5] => 10.98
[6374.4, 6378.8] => 10.86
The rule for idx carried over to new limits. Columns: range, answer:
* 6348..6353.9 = 10.77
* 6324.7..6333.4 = 10.83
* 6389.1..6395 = 10.66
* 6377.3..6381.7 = 10.8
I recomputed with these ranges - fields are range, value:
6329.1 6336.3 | 10.94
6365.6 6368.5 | 10.78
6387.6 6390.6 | 10.81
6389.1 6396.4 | 10.88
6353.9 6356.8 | 10.84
